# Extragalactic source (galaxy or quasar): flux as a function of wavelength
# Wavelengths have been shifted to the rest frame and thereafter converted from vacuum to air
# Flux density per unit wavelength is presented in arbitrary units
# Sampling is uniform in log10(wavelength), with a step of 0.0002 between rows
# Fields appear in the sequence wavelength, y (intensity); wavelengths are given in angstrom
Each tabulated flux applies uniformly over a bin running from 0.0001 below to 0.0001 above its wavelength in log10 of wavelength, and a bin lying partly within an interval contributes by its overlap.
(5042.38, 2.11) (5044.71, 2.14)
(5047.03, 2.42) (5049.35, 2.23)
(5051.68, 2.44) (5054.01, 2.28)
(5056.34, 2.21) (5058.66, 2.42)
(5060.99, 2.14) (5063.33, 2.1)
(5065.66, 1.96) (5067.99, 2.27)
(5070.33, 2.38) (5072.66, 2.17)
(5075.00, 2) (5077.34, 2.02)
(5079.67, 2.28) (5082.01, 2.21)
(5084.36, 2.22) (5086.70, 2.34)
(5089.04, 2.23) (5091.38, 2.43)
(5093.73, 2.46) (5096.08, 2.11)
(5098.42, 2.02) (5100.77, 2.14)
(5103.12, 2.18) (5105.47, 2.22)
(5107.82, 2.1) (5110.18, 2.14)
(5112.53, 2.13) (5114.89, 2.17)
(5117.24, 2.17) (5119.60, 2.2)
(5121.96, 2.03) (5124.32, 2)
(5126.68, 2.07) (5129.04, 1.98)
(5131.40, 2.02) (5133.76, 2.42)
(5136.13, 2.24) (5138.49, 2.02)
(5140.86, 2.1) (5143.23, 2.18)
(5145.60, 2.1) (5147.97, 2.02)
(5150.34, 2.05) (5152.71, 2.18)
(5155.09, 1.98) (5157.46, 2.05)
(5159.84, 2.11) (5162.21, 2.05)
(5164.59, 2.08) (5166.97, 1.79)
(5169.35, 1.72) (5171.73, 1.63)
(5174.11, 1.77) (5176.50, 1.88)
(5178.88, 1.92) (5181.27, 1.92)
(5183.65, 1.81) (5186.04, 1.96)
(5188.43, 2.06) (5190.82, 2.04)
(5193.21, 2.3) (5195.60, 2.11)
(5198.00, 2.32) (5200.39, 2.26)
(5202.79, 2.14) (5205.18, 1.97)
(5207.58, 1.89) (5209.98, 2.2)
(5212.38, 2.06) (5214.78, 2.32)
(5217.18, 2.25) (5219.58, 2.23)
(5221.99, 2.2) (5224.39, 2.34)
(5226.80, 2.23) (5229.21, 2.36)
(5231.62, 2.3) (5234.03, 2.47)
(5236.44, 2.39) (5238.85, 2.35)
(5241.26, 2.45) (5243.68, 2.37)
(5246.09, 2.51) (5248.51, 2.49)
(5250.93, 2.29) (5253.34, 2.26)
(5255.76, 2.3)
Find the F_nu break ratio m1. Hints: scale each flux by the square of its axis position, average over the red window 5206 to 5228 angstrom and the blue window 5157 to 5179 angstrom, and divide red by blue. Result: 1.18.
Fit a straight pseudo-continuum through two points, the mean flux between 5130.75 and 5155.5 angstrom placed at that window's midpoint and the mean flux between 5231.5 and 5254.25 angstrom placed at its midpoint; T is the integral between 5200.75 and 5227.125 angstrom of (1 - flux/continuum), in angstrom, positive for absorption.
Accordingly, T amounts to 1.70 angstrom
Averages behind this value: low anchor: 2.13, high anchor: 2.39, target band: 2.17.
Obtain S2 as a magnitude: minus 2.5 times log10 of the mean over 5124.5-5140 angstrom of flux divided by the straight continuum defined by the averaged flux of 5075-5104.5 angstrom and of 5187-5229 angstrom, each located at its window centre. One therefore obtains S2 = 0.04 mag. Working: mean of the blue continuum 2.21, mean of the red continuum 2.17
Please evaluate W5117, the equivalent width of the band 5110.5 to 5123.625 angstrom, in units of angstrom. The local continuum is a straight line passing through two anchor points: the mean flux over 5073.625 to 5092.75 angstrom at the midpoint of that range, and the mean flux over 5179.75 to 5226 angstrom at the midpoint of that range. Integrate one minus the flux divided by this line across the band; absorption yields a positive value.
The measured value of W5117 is 0.3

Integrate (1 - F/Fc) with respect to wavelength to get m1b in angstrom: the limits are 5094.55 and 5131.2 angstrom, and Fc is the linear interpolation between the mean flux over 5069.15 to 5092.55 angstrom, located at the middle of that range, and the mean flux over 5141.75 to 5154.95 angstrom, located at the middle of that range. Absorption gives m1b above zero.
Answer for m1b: 0.9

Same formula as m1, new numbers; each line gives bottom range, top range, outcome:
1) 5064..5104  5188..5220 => 1.03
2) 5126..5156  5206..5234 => 1.09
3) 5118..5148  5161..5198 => 0.94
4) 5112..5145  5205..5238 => 1.09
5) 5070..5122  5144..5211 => 0.95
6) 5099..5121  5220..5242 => 1.14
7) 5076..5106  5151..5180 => 0.90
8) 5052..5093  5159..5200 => 0.93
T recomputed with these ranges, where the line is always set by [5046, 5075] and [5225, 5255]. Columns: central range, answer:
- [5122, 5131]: 1.06 angstrom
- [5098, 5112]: 0.82 angstrom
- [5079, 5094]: -0.28 angstrom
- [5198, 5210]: 1.23 angstrom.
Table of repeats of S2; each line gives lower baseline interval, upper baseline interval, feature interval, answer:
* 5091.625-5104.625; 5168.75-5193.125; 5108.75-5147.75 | -0.02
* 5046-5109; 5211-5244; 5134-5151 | 0.07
